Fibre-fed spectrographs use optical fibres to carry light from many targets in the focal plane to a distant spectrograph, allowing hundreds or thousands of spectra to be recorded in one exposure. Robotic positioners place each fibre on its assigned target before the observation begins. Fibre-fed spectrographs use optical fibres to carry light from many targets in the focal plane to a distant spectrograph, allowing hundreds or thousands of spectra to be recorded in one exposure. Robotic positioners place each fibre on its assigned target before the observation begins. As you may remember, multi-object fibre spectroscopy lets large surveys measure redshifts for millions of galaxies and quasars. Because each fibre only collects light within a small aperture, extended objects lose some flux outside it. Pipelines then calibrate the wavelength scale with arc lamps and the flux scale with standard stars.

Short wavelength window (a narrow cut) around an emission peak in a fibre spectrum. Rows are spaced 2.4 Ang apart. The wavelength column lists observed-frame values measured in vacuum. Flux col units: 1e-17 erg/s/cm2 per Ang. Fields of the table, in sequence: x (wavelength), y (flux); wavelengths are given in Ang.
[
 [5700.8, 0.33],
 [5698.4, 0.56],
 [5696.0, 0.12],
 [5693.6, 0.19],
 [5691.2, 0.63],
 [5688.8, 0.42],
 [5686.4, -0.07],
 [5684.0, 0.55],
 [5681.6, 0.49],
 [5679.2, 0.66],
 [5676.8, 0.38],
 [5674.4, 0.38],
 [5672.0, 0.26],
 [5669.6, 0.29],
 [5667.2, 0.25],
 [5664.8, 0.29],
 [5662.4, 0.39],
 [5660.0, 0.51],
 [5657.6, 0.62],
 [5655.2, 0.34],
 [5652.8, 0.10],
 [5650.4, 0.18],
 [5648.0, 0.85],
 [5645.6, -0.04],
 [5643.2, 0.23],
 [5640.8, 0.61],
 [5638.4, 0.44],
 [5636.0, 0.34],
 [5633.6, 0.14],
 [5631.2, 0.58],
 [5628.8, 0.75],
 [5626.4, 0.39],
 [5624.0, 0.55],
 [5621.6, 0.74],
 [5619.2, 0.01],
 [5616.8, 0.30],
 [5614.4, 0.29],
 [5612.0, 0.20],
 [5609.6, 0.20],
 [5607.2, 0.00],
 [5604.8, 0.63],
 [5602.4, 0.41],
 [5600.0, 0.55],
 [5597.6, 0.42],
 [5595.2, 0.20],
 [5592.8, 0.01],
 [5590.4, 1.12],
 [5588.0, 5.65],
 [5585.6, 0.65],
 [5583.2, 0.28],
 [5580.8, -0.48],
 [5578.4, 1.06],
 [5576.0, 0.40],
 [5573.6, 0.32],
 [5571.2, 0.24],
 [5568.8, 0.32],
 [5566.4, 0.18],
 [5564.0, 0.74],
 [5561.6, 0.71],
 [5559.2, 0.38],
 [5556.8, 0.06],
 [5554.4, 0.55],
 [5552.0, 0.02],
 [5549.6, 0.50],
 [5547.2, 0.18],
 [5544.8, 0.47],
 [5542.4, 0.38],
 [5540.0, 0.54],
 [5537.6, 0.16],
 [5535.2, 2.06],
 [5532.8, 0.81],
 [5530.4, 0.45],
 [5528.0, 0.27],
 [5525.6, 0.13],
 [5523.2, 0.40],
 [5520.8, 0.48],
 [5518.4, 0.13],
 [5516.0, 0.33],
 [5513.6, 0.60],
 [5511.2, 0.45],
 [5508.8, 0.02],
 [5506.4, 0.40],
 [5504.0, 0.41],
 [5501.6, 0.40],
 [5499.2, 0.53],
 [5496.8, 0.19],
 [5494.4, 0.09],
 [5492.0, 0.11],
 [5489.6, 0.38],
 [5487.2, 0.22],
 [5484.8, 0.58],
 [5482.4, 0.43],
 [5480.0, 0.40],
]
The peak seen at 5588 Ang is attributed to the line [O III]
